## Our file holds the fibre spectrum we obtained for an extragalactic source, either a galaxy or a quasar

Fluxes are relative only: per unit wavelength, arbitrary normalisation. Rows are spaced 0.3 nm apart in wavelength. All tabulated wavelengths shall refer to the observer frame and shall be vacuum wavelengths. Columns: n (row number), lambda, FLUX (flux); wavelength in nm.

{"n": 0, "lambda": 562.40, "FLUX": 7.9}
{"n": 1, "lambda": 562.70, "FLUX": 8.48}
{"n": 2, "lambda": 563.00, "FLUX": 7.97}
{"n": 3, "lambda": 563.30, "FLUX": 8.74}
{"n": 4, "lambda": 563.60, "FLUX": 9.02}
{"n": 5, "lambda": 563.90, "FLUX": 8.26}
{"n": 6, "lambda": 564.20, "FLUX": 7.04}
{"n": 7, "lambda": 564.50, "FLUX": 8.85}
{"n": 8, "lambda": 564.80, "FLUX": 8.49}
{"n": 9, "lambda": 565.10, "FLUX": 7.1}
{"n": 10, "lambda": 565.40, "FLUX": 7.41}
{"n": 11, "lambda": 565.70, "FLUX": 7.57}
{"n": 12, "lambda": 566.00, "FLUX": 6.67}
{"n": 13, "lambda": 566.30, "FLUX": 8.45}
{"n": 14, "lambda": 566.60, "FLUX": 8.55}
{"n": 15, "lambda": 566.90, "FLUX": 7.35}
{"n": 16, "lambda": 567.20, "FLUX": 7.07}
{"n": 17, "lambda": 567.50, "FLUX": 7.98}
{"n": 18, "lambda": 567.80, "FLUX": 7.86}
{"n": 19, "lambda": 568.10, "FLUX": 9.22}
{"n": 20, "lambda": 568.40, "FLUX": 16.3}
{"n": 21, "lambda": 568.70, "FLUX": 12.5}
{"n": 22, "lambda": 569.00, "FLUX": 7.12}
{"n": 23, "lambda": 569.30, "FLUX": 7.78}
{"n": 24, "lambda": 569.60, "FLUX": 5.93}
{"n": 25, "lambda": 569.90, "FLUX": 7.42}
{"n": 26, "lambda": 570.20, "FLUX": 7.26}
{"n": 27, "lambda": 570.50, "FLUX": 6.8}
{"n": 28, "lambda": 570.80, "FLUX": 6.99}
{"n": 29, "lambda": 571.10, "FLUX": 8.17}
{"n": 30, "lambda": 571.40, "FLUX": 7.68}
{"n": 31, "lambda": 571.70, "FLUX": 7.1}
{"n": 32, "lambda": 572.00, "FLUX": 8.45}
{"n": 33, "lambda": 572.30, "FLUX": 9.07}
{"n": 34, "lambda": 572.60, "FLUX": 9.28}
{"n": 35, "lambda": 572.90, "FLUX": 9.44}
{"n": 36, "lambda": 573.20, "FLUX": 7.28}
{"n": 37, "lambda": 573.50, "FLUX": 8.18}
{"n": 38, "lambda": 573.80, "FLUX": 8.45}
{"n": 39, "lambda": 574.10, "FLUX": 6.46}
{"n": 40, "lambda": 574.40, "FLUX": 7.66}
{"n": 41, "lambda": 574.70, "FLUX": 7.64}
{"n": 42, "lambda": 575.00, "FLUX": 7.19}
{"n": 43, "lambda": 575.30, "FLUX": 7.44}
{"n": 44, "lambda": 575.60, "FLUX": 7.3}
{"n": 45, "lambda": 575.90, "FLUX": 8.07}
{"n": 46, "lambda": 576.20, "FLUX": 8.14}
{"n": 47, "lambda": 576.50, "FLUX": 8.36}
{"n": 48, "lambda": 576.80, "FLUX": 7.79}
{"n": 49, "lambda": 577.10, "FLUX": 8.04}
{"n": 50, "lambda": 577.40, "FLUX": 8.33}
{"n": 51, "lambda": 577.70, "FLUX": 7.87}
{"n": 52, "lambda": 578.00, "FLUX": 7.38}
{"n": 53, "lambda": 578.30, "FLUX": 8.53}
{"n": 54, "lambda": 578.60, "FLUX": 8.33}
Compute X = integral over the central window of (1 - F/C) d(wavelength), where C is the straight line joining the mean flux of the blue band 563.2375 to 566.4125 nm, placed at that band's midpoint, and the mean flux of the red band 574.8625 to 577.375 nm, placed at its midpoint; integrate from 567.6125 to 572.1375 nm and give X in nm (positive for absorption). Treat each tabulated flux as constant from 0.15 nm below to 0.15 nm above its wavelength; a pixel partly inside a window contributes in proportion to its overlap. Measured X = -0.315 nm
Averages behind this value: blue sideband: 7.94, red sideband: 7.82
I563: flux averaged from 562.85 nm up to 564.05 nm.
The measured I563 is 8.5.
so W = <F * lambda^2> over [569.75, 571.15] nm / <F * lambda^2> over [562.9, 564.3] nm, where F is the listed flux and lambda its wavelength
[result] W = 0.90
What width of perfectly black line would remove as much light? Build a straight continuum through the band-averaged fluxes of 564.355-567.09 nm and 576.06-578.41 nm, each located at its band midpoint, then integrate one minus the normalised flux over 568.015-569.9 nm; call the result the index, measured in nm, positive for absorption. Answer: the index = -0.422 nm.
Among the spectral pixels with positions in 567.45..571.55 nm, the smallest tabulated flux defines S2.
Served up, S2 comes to 5.93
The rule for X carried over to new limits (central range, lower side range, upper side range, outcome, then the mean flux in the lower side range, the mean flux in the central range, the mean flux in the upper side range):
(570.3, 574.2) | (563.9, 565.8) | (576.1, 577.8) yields 0.008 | 7.79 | 7.96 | 8.09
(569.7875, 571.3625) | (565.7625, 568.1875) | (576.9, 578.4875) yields 0.111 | 7.85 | 7.35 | 8.03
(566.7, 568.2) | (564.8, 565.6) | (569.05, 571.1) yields -0.112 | 7.51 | 7.87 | 7.12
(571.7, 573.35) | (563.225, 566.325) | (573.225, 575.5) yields -0.202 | 7.93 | 8.56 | 7.55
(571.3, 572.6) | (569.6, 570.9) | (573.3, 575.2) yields -0.177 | 6.99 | 8.23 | 7.58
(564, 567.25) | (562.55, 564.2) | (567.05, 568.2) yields 0.178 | 8.36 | 7.71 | 7.98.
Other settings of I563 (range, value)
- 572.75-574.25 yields 7.96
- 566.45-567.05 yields 7.95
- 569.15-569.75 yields 6.85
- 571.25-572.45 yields 8.07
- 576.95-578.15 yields 7.91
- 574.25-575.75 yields 7.45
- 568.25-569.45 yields 10.9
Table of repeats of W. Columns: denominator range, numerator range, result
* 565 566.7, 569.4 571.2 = 0.95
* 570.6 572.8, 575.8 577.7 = 1.02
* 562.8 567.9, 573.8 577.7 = 1.01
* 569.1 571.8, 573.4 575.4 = 1.06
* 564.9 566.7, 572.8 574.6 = 1.06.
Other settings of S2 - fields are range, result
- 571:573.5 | 7.1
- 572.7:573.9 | 7.28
